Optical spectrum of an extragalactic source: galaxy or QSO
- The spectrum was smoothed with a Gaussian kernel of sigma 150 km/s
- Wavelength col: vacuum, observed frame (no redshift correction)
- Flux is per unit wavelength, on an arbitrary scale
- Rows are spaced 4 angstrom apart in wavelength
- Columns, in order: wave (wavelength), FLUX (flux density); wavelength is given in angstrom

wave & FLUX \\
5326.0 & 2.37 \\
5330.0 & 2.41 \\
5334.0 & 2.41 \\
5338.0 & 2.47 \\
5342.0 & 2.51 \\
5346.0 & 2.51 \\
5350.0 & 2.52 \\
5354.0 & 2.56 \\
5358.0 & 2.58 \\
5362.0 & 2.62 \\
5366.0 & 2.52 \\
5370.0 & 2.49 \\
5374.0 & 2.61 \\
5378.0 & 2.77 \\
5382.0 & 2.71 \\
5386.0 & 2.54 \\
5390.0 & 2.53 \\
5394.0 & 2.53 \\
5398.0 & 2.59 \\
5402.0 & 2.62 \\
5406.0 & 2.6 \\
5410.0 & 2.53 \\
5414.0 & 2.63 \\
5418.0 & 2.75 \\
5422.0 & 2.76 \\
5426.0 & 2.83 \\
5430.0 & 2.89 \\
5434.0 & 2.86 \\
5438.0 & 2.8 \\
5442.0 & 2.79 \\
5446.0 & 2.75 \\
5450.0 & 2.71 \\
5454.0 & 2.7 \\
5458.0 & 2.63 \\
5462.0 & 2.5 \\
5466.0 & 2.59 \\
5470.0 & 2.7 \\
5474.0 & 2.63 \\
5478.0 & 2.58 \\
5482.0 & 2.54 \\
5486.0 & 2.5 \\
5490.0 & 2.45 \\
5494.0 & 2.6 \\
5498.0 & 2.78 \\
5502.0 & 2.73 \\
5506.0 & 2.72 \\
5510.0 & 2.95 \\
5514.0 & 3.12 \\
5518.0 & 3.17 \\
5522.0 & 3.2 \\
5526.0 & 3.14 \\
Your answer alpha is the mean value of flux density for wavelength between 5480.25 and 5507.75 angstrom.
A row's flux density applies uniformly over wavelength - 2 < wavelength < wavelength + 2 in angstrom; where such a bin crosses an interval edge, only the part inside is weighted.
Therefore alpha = 2.62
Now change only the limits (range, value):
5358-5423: 2.61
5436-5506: 2.65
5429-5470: 2.72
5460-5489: 2.57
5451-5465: 2.62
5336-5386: 2.57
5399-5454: 2.73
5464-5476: 2.64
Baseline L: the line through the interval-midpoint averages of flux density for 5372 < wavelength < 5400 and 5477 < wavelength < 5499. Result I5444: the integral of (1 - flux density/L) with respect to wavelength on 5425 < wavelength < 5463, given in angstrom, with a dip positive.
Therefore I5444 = -2.42 angstrom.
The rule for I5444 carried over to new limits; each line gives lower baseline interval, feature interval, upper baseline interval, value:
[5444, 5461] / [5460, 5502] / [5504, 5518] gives 3.4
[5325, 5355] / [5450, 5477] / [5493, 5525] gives 1.7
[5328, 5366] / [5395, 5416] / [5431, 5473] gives 0.2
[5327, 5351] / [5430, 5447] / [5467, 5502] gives -1.7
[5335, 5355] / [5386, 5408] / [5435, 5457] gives 0.5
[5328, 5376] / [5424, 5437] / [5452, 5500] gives -1.4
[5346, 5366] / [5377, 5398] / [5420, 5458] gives 0.3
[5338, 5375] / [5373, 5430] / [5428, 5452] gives 0.6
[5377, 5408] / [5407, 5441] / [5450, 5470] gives -1.8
